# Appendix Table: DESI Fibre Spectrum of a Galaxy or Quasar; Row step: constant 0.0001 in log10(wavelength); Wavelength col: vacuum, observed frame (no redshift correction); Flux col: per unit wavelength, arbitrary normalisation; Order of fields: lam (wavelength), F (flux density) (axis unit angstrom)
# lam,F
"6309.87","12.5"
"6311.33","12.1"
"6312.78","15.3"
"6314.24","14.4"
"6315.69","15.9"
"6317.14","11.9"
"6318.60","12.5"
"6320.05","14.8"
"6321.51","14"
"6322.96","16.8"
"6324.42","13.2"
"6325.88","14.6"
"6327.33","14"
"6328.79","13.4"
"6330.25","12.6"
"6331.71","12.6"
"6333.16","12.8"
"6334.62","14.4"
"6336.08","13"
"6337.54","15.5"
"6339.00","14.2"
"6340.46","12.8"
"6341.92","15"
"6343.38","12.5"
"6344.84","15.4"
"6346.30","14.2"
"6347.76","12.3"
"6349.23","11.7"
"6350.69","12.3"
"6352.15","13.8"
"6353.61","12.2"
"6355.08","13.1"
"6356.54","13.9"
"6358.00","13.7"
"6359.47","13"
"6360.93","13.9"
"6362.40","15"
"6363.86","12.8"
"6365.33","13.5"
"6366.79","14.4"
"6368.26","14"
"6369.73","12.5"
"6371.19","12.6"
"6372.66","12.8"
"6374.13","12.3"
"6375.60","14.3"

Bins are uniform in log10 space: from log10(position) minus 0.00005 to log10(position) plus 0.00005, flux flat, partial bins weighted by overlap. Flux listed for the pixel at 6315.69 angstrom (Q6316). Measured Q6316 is 15.9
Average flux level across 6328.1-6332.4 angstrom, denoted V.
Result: 12.8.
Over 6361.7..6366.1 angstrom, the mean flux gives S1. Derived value 13.8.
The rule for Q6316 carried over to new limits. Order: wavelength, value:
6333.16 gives 12.8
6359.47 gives 13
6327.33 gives 14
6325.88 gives 14.6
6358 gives 13.7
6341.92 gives 15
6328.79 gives 13.4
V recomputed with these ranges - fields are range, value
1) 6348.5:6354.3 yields 12.5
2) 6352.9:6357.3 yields 13.1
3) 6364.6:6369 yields 14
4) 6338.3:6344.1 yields 13.6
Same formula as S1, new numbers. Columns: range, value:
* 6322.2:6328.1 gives 14.6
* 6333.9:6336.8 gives 13.7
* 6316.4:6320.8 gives 13.1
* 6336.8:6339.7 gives 14.8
